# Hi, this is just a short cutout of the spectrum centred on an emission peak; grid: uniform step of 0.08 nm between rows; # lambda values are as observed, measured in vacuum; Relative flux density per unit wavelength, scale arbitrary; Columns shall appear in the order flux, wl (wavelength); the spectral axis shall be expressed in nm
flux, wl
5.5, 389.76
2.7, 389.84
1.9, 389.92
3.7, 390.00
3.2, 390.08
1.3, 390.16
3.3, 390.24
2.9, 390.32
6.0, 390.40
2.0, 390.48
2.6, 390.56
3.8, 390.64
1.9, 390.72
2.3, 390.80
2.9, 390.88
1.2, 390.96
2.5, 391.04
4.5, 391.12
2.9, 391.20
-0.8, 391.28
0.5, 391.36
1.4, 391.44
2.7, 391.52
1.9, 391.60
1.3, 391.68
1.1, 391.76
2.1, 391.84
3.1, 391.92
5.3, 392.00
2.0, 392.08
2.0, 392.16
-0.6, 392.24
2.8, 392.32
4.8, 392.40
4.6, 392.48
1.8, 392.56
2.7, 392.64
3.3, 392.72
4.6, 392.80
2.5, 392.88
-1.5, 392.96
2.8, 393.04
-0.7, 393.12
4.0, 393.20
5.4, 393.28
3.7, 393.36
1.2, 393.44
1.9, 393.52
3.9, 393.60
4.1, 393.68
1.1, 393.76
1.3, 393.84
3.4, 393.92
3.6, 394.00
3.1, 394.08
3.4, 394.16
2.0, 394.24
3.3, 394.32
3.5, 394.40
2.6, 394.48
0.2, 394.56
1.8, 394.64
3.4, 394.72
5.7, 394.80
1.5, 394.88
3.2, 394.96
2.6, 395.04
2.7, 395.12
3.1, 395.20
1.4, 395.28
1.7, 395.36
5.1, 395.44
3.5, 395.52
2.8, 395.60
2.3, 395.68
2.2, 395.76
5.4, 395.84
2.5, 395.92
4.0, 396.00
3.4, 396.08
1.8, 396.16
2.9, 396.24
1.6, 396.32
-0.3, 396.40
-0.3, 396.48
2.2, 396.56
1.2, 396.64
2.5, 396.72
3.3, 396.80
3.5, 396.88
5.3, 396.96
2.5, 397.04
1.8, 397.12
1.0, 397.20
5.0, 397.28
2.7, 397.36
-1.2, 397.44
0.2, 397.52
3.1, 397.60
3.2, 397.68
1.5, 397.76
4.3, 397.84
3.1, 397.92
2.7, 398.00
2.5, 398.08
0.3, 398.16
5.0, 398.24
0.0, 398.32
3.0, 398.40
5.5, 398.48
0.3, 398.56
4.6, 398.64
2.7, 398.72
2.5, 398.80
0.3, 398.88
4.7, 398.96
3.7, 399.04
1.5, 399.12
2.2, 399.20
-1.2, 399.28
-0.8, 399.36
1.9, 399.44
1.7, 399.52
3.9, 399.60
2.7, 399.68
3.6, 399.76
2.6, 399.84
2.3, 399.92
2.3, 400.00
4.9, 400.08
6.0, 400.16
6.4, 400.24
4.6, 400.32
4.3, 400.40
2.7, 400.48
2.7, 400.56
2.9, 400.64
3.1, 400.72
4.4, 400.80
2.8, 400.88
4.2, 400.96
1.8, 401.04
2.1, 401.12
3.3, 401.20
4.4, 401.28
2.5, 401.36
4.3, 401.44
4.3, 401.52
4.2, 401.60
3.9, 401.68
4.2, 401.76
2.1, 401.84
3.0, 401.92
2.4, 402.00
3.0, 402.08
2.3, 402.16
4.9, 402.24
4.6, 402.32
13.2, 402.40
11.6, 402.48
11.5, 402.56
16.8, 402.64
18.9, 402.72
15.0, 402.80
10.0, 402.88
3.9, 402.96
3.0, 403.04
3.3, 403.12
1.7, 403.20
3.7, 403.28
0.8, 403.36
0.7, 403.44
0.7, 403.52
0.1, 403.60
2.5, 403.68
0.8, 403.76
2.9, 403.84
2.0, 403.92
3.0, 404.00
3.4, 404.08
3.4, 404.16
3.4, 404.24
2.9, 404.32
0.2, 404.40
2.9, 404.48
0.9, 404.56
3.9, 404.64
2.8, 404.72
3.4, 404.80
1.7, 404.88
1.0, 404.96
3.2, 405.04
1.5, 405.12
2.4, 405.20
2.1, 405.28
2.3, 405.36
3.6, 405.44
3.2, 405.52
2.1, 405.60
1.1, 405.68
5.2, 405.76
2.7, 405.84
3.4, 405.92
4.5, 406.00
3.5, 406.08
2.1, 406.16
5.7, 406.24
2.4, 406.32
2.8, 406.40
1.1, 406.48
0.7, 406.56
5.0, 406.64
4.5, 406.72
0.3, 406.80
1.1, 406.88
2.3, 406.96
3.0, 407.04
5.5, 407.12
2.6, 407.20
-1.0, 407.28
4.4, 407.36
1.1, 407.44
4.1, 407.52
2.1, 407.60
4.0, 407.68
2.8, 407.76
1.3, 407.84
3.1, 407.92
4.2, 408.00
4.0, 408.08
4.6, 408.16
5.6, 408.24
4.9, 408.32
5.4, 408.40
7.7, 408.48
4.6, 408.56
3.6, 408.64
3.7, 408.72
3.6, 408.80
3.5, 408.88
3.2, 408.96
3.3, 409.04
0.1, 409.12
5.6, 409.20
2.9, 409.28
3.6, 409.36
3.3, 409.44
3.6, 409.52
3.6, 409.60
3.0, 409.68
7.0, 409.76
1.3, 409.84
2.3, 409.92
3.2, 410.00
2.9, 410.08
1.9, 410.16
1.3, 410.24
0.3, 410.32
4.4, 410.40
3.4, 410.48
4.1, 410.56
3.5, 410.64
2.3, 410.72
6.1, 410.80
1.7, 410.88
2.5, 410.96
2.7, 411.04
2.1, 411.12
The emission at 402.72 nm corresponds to [O II] 3727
